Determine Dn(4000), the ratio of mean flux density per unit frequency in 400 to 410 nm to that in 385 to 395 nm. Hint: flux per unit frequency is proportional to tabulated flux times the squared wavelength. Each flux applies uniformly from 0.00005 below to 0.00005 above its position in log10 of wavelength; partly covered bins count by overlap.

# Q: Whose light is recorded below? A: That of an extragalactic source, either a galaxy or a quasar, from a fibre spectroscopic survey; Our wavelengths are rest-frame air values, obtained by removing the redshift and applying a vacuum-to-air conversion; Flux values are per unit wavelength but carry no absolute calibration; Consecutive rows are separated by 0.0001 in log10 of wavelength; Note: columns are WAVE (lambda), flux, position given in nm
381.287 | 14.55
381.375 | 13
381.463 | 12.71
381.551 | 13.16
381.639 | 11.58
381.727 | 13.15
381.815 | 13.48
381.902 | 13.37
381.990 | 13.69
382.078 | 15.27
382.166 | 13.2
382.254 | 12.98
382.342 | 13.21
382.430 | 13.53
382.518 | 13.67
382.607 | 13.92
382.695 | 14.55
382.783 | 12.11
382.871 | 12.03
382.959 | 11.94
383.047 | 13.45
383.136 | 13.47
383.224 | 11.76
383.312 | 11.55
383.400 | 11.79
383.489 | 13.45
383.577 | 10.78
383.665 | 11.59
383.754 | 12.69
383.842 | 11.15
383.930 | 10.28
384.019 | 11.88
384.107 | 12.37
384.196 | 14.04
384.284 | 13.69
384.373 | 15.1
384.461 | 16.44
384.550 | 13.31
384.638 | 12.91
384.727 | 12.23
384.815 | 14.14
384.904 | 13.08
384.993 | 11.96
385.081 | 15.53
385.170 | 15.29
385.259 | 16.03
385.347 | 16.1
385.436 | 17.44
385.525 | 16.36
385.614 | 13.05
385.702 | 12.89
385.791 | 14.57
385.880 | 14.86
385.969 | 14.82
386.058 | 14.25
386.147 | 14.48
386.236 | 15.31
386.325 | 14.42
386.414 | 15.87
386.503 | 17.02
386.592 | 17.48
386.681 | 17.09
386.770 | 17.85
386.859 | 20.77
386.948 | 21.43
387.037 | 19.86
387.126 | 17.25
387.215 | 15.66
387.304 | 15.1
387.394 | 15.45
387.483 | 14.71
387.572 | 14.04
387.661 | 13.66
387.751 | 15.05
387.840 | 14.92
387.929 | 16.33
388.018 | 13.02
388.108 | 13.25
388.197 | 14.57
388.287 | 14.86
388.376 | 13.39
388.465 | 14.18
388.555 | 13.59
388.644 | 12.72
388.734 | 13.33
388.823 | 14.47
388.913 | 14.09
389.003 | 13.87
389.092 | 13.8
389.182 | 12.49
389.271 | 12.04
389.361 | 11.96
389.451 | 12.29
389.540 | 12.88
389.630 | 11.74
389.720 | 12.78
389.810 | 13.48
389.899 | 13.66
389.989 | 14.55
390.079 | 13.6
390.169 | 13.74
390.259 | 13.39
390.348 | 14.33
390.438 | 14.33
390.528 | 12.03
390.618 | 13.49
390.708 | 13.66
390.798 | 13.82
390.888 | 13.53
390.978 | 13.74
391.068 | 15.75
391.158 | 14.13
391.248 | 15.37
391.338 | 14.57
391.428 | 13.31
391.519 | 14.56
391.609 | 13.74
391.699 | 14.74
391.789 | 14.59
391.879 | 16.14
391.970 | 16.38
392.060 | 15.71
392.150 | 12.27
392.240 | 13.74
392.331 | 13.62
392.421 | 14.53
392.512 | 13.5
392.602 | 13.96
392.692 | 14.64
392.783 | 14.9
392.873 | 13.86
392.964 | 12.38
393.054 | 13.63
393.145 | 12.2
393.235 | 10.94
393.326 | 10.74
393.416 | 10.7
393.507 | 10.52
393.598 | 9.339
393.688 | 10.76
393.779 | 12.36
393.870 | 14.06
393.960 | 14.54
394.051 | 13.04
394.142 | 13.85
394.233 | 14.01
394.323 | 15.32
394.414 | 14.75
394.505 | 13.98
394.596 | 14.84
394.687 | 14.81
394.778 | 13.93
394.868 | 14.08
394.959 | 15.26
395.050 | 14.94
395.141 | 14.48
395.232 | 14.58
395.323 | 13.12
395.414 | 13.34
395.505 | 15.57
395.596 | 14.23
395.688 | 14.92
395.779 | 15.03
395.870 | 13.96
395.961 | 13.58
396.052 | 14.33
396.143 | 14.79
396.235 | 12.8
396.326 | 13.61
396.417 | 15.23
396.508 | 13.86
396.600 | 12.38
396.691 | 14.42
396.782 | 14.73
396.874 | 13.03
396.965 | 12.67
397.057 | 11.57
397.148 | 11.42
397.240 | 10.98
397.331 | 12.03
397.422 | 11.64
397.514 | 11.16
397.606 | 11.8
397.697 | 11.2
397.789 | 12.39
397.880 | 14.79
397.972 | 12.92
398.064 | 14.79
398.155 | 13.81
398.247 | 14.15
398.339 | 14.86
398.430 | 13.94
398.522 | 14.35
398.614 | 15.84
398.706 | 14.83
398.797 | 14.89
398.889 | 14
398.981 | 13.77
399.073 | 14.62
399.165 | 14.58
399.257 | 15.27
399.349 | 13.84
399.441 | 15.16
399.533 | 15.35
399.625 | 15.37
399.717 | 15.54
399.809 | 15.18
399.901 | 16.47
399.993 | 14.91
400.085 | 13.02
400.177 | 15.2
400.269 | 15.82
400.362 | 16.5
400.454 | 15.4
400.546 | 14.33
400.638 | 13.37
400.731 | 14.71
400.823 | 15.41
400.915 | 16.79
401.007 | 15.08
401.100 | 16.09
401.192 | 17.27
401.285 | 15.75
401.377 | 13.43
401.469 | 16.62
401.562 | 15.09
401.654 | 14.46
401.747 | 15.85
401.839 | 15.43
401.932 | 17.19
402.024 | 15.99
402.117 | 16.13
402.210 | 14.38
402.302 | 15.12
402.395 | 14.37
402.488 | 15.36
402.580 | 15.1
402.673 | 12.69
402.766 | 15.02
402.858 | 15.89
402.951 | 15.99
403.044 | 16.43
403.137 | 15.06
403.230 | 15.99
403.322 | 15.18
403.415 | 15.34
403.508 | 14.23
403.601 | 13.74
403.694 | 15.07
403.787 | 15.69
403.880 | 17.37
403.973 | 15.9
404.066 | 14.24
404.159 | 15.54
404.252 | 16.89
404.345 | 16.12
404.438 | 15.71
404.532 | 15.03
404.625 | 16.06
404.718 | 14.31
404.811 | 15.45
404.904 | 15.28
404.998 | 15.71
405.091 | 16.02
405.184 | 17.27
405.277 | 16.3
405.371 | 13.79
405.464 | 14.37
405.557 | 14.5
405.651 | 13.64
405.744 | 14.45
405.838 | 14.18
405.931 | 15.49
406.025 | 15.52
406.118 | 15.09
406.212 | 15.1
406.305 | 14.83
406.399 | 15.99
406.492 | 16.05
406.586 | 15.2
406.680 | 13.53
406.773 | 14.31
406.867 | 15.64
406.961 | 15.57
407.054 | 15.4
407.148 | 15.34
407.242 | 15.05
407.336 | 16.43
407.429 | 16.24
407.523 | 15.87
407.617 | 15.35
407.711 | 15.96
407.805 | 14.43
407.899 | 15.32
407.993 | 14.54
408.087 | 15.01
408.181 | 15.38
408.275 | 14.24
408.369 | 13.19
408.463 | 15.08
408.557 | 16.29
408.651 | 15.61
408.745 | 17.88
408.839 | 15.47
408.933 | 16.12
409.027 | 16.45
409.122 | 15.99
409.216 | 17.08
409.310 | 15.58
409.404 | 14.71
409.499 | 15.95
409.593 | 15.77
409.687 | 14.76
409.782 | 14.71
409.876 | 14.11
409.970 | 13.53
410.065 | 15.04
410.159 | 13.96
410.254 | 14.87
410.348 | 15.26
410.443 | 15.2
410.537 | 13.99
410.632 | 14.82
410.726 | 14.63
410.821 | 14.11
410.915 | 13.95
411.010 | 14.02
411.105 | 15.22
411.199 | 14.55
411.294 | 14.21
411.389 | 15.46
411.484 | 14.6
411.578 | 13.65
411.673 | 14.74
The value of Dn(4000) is 1.2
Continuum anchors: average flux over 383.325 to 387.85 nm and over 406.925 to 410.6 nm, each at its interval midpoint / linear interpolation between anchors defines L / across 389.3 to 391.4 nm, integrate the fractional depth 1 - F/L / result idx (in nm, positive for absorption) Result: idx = 0.18 nm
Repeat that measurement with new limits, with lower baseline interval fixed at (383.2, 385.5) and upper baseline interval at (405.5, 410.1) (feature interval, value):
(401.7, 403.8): -0.060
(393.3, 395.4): 0.112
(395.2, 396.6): 0.016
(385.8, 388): -0.408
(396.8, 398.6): 0.192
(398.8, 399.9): -0.022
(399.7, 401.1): -0.053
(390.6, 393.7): 0.096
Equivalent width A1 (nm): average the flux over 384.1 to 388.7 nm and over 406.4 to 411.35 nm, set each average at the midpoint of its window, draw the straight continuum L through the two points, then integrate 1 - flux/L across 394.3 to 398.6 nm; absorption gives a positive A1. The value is 0.40 nm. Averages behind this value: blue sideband 15.1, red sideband 15.1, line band 13.7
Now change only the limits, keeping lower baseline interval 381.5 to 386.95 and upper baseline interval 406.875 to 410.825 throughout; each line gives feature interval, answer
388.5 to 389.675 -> 0.10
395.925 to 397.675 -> 0.21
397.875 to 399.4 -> 0.03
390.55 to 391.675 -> 0.02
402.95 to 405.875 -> -0.06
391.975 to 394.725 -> 0.22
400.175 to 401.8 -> -0.06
